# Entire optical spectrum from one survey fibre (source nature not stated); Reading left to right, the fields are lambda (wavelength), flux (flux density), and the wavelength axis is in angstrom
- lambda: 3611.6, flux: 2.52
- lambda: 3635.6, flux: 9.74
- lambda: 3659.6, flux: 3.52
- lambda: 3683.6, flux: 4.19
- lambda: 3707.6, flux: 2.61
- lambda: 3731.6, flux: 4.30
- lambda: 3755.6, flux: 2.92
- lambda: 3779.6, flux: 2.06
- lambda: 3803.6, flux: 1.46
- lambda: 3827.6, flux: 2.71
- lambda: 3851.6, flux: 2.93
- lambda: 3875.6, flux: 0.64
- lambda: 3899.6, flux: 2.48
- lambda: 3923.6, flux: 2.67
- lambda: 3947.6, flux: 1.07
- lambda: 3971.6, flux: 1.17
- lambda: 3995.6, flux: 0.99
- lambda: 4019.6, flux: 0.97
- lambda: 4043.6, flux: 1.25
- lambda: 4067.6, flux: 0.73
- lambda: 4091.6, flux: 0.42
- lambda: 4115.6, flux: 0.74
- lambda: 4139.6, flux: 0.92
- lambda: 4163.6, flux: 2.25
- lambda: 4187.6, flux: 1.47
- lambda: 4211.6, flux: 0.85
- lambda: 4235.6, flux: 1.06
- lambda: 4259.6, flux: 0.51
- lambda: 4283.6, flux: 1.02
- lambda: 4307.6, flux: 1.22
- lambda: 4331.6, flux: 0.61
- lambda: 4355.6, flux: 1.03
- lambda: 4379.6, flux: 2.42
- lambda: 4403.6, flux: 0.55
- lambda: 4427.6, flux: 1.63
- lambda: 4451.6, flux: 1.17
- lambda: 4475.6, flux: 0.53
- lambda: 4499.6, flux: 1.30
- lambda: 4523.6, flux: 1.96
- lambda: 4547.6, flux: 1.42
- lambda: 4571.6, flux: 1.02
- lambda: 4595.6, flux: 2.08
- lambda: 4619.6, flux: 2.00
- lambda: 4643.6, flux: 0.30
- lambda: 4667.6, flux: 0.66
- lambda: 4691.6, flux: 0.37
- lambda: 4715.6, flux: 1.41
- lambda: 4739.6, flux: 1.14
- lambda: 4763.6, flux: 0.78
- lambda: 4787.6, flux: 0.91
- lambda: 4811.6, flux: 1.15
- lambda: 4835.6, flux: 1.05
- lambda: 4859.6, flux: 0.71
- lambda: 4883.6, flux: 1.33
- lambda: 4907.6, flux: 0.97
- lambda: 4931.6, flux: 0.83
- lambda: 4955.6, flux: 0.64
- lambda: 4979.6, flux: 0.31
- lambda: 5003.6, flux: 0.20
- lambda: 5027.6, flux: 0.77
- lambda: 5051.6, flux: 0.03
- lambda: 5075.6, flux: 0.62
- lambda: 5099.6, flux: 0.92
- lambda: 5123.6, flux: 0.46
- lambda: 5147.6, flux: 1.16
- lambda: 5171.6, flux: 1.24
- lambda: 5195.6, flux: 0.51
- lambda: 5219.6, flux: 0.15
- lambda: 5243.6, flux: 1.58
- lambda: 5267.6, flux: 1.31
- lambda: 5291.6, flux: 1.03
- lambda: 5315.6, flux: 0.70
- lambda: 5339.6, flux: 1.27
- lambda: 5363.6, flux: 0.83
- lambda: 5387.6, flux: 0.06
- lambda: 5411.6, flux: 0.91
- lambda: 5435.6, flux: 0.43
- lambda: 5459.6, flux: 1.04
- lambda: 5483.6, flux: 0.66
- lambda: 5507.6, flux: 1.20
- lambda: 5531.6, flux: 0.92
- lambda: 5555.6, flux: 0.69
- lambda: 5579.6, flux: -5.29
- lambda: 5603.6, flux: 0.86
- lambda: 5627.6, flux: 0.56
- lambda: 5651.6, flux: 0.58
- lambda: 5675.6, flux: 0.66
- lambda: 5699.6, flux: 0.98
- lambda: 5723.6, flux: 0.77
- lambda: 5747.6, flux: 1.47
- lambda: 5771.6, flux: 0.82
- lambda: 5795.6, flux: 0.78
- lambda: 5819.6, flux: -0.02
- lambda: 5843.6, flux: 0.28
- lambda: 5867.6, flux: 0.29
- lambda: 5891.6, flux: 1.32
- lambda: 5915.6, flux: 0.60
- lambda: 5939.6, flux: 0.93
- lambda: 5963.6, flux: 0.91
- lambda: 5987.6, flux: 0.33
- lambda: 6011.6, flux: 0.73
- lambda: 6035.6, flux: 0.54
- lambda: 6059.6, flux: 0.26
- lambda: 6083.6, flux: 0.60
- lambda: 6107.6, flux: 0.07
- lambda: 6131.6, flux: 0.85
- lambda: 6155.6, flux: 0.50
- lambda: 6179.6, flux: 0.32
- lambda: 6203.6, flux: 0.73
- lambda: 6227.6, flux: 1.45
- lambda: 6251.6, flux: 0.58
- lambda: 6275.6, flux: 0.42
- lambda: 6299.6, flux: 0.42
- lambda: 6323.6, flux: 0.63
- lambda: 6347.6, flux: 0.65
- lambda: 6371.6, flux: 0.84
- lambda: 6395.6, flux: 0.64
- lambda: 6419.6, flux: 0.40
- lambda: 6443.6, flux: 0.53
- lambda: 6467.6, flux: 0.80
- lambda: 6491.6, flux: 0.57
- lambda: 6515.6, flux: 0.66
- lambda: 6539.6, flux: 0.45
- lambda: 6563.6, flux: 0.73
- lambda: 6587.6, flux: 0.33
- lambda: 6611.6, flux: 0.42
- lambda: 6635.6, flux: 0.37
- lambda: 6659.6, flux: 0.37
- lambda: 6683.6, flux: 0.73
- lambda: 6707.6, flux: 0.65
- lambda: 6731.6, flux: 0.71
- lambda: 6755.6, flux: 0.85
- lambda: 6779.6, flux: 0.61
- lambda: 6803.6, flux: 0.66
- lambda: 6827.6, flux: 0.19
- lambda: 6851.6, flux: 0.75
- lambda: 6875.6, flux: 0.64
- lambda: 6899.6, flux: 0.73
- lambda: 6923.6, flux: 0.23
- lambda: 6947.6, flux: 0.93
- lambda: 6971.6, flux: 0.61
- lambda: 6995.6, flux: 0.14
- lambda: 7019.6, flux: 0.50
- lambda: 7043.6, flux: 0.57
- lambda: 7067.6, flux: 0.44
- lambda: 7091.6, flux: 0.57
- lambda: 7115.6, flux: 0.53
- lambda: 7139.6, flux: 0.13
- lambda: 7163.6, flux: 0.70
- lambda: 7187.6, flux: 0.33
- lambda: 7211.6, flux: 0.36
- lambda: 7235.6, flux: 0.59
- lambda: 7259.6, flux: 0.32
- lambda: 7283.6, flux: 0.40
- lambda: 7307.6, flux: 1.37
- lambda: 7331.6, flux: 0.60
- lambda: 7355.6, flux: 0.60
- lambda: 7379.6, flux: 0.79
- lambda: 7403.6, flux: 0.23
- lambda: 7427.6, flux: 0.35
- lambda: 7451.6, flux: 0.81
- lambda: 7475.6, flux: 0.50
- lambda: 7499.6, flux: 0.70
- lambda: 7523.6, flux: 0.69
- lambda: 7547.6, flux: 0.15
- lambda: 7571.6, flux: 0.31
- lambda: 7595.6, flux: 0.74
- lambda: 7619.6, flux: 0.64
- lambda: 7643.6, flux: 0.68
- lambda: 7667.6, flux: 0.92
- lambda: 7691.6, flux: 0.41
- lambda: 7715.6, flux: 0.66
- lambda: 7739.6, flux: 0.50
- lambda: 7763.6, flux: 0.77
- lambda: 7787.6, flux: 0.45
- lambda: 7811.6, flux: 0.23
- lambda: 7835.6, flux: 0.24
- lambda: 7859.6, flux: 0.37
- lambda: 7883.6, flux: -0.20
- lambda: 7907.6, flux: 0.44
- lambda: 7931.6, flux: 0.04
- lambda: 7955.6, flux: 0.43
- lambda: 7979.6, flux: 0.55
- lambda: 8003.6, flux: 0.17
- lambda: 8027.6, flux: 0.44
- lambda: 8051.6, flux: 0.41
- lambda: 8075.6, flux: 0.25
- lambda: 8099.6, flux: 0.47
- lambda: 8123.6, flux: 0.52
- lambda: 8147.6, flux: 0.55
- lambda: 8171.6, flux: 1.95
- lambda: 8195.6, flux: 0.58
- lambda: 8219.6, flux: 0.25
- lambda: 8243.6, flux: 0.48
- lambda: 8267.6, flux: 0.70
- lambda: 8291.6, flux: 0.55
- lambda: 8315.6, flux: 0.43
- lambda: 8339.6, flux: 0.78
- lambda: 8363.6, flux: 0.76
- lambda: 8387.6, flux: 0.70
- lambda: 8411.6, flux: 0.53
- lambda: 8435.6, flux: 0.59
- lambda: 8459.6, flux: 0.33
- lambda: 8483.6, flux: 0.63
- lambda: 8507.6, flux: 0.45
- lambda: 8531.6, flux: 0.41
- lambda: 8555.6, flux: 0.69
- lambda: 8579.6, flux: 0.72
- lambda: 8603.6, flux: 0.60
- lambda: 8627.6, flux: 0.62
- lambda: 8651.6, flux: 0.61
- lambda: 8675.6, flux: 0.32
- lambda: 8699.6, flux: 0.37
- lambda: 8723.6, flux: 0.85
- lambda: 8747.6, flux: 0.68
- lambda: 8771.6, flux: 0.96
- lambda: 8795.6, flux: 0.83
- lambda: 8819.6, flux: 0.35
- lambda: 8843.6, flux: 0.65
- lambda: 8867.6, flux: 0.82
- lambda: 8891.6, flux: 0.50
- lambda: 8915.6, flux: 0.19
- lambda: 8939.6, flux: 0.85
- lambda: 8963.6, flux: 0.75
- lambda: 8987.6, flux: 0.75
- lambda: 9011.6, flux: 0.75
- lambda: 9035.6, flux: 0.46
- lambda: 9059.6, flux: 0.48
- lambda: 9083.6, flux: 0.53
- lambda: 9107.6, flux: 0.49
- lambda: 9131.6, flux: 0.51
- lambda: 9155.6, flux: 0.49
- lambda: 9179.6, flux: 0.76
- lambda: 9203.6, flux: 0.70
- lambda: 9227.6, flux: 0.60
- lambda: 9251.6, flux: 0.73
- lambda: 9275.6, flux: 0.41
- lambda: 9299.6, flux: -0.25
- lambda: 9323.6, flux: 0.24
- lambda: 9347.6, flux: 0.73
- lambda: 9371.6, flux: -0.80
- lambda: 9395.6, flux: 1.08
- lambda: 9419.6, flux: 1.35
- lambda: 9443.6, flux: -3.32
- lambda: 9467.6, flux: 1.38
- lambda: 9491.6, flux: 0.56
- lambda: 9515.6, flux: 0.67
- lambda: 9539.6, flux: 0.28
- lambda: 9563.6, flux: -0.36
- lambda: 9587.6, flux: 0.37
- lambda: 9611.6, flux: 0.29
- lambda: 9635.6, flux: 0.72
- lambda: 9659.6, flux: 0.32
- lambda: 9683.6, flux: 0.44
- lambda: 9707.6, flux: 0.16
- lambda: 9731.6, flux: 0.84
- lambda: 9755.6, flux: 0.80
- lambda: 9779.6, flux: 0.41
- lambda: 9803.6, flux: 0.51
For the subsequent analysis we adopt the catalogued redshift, 1.19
